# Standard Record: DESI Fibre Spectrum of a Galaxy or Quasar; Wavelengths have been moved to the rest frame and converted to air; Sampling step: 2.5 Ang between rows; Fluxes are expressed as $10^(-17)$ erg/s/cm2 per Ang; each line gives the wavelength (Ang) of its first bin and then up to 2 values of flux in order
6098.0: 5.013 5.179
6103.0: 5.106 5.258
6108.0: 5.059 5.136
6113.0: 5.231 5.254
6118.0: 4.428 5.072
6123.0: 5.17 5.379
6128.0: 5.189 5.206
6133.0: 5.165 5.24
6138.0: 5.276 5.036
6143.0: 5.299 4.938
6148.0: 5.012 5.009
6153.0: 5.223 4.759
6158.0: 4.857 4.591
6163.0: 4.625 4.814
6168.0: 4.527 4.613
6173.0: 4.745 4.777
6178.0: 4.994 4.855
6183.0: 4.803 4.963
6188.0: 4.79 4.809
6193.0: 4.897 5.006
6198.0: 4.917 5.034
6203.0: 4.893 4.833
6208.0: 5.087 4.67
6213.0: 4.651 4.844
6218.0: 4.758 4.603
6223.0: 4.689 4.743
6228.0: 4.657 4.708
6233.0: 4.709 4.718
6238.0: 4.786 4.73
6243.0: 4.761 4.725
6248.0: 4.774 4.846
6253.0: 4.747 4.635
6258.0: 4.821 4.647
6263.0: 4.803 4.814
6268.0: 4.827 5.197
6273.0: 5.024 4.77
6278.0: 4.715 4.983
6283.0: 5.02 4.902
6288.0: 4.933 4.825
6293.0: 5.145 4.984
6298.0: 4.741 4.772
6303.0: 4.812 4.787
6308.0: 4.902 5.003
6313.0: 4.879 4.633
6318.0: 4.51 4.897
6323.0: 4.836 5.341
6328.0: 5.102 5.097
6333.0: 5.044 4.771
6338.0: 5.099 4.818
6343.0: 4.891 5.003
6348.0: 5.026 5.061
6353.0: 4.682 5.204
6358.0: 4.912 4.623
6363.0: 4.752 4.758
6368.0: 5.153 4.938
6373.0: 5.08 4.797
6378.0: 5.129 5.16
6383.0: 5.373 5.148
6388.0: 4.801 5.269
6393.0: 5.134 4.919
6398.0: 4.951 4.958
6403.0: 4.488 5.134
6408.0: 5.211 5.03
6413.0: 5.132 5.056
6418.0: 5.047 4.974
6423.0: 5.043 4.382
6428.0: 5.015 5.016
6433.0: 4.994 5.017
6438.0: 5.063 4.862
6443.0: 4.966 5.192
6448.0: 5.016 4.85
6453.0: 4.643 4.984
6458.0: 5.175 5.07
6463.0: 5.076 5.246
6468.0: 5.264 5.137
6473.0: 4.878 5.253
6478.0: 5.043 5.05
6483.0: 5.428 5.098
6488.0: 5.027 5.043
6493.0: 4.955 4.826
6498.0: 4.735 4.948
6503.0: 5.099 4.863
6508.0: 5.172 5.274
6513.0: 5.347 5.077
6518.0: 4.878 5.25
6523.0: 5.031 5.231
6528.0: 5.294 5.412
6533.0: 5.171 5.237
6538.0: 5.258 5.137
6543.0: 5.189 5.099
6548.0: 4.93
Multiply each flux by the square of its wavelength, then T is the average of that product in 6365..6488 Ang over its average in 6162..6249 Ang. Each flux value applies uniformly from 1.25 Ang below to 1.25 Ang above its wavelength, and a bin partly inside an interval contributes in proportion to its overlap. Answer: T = 1.1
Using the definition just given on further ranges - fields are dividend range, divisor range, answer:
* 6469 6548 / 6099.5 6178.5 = 1.15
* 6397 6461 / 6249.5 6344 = 1.06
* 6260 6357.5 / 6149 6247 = 1.06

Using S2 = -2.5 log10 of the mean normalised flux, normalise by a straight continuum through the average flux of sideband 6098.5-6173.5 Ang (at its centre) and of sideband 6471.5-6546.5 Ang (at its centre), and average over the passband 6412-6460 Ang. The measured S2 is 0.03 mag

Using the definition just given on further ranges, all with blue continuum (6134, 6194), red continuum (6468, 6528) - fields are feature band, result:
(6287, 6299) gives 0.008 mag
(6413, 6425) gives 0.008 mag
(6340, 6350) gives 0.009 mag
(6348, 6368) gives 0.026 mag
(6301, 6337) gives 0.018 mag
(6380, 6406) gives 0.000 mag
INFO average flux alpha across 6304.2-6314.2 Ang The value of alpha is 4.89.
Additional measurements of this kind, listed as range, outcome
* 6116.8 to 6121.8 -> 4.76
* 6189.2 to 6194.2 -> 4.85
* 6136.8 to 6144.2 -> 5.2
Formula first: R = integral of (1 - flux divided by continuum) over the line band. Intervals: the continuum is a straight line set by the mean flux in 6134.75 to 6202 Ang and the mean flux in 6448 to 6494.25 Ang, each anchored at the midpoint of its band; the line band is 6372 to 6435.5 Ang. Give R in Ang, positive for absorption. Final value 0.3 Ang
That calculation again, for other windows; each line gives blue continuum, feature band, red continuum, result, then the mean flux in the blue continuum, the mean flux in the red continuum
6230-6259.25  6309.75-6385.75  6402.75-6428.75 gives -1.1 Ang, 4.75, 4.97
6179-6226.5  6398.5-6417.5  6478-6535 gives 0.1 Ang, 4.84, 5.1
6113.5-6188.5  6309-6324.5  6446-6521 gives 0.6 Ang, 4.96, 5.06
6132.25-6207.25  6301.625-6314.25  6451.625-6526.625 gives 0.3 Ang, 4.91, 5.07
